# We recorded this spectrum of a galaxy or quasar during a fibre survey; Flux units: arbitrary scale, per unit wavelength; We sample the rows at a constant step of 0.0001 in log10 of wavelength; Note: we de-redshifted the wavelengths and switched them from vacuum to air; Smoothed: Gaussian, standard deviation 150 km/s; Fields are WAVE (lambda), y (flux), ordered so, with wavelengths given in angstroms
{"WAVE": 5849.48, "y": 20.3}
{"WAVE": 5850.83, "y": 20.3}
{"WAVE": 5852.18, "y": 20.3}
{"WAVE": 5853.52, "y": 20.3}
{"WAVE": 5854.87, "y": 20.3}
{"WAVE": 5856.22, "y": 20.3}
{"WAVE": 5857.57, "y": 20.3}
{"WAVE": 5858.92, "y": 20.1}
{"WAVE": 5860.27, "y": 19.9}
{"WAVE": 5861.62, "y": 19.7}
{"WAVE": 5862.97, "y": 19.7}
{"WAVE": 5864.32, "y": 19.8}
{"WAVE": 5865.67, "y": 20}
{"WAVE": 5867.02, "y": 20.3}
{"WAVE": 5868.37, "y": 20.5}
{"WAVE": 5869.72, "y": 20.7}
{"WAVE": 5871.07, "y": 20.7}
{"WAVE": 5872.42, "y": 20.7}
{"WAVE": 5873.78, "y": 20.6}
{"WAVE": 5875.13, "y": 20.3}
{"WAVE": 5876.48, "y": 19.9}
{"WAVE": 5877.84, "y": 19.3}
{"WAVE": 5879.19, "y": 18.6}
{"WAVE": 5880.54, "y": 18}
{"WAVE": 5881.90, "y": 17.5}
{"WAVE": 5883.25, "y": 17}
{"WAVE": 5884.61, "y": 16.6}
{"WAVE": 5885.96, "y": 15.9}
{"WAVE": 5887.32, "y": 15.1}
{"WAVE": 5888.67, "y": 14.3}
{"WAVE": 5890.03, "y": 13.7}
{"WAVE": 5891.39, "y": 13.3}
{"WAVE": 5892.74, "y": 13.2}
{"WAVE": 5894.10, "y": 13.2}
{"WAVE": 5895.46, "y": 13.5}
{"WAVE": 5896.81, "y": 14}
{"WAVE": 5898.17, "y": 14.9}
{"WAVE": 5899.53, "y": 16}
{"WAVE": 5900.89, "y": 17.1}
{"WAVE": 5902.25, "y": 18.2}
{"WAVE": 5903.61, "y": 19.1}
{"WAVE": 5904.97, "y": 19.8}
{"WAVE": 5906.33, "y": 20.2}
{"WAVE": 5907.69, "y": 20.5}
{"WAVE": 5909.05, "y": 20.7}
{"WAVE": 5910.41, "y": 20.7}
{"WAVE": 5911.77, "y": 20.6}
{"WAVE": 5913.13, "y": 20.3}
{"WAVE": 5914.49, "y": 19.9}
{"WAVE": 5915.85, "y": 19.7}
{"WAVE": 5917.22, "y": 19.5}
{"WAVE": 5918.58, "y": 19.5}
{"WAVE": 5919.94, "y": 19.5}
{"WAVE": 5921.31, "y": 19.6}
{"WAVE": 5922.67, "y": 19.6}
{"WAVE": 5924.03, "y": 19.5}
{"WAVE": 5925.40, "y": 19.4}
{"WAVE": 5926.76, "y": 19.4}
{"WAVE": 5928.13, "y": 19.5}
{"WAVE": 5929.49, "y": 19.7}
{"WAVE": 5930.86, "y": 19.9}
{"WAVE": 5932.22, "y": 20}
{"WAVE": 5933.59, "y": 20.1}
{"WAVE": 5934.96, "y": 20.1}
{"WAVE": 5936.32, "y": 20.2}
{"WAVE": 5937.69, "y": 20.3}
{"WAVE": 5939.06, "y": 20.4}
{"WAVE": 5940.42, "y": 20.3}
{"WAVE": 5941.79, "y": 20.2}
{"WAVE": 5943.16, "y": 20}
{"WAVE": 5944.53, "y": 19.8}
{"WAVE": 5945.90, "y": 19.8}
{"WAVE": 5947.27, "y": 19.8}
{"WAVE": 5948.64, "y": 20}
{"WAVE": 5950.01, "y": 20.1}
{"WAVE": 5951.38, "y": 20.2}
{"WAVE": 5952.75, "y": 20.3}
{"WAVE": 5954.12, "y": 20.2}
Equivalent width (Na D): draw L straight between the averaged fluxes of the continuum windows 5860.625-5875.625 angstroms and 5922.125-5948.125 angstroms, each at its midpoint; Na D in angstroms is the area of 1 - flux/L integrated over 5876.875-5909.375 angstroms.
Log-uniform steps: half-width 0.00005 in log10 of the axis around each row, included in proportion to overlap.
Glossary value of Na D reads 5.63 angstroms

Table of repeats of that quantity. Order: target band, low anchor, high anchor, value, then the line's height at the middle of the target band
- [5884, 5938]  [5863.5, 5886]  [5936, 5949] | 4.32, 19.7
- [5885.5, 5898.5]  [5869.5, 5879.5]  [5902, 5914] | 3.91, 20.1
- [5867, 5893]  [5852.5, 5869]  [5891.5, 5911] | 1.28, 18.7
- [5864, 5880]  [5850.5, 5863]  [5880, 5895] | -2.21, 17.7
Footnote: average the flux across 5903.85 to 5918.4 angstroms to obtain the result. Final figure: 20.1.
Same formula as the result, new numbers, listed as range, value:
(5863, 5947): 18.7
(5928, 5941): 20.1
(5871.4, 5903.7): 16.7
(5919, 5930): 19.5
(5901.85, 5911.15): 19.9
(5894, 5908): 17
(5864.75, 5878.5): 20.3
